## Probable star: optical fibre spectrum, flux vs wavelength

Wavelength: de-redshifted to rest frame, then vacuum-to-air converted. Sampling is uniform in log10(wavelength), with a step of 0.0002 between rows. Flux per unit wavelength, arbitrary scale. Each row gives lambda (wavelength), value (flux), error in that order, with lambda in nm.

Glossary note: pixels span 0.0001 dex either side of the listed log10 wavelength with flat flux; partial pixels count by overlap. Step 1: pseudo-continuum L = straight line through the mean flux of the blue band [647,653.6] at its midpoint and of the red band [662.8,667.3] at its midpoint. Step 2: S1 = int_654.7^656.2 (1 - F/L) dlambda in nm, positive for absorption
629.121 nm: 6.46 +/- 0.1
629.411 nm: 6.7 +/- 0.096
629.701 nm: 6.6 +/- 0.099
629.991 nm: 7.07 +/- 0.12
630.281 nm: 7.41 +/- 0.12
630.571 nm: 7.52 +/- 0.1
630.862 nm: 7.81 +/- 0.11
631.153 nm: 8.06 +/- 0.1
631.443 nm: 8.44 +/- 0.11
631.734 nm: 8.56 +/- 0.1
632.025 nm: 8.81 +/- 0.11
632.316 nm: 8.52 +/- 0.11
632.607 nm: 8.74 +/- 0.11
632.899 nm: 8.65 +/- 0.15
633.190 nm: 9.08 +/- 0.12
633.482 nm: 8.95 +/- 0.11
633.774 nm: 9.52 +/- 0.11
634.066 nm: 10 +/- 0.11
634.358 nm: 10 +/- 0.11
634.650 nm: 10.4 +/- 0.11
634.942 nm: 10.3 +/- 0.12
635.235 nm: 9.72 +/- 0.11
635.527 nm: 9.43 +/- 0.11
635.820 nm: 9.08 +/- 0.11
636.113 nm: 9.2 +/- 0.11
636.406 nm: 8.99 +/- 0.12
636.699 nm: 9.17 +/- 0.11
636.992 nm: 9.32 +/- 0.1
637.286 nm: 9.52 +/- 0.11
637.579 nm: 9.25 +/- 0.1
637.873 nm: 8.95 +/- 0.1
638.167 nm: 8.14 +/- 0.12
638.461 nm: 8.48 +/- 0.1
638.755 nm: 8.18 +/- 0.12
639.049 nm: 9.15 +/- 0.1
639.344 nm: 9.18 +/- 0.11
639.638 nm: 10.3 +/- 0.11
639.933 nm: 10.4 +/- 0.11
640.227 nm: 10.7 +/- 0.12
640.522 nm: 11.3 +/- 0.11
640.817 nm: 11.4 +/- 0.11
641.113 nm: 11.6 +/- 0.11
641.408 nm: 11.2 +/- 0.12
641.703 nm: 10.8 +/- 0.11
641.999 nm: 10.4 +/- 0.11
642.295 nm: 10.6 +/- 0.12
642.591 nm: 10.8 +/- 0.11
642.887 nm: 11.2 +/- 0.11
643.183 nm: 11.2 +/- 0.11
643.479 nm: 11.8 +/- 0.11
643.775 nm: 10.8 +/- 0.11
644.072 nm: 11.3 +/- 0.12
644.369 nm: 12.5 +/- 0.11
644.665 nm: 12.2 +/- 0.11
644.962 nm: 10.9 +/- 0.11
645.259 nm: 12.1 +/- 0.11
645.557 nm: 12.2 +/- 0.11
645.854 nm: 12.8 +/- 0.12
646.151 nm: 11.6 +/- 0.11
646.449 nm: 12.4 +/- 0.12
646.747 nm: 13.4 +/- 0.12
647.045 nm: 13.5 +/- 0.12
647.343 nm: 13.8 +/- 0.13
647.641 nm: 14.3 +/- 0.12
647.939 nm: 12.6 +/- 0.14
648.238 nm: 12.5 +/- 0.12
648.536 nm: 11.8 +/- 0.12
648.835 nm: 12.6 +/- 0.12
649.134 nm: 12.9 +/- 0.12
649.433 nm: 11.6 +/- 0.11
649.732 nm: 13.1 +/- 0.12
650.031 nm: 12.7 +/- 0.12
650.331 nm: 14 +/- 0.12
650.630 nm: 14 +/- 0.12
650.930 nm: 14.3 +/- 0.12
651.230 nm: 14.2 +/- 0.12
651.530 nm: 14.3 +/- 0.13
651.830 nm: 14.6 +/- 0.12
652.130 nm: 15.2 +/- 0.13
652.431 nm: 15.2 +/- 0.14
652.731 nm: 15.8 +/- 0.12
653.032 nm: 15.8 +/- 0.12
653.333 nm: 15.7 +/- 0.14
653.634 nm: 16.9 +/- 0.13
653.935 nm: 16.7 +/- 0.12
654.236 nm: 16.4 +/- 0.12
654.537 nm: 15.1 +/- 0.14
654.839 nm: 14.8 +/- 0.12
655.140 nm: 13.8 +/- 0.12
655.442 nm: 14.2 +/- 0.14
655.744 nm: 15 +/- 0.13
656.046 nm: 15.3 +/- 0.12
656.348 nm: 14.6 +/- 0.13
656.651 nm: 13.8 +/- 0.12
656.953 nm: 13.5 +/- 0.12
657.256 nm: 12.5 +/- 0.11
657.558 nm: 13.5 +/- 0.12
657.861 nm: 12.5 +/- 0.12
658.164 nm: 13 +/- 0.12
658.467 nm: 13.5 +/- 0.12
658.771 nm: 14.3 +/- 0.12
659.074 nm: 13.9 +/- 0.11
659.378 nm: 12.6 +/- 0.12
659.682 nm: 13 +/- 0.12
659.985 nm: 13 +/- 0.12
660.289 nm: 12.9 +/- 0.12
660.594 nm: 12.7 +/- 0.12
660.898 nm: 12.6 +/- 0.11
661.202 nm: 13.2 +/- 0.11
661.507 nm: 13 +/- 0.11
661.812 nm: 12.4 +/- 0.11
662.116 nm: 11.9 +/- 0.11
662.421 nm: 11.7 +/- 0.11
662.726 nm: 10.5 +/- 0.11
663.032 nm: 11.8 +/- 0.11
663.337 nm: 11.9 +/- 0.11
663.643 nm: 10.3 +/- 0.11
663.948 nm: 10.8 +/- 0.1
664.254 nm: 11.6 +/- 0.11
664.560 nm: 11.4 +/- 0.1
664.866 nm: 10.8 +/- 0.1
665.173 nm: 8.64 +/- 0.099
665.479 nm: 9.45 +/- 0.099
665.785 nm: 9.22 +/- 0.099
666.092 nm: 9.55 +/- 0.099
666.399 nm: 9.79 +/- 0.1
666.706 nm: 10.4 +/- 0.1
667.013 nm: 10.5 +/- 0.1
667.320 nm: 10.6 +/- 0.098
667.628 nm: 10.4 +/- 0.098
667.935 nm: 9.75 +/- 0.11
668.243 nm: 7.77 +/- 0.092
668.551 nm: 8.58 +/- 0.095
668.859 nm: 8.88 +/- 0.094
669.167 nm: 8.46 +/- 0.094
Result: -0.23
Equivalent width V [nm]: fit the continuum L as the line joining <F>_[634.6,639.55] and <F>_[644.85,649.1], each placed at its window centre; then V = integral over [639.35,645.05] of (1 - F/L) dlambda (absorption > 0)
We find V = -0.06 nm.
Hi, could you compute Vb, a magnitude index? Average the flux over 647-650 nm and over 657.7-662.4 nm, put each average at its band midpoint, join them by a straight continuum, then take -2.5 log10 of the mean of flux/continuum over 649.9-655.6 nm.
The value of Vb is -0.16 mag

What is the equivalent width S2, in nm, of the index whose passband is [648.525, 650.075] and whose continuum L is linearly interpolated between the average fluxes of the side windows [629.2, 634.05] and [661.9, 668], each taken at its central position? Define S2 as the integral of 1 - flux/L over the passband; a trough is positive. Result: -0.50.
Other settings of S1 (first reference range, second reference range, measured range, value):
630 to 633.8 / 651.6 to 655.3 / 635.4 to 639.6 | 0.482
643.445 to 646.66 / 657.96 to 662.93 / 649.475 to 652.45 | -0.436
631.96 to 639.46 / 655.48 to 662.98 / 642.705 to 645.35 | -0.240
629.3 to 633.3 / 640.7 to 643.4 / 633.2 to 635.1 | -0.215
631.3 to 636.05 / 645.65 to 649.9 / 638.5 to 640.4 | 0.196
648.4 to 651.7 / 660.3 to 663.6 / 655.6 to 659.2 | -0.349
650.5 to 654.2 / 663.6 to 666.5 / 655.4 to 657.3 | -0.077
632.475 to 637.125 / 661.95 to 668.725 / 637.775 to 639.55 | 0.149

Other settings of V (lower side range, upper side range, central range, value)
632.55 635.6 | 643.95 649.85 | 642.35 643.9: 0.07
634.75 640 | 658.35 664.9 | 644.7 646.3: -0.26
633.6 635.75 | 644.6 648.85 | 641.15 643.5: 0.12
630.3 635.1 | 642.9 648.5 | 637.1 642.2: 0.38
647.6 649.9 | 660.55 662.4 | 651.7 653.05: -0.29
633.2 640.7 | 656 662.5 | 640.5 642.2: -0.14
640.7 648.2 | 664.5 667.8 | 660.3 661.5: -0.27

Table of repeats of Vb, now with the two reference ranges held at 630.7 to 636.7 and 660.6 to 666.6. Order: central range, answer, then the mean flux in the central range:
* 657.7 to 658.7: -0.214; 13.1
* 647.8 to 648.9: -0.219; 12.4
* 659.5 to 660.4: -0.192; 13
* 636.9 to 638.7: 0.059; 8.89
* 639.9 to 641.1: -0.159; 11.1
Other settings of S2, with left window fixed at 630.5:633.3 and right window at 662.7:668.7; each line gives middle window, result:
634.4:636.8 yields -0.26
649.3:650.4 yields -0.40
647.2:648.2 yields -0.45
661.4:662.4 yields -0.23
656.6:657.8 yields -0.43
